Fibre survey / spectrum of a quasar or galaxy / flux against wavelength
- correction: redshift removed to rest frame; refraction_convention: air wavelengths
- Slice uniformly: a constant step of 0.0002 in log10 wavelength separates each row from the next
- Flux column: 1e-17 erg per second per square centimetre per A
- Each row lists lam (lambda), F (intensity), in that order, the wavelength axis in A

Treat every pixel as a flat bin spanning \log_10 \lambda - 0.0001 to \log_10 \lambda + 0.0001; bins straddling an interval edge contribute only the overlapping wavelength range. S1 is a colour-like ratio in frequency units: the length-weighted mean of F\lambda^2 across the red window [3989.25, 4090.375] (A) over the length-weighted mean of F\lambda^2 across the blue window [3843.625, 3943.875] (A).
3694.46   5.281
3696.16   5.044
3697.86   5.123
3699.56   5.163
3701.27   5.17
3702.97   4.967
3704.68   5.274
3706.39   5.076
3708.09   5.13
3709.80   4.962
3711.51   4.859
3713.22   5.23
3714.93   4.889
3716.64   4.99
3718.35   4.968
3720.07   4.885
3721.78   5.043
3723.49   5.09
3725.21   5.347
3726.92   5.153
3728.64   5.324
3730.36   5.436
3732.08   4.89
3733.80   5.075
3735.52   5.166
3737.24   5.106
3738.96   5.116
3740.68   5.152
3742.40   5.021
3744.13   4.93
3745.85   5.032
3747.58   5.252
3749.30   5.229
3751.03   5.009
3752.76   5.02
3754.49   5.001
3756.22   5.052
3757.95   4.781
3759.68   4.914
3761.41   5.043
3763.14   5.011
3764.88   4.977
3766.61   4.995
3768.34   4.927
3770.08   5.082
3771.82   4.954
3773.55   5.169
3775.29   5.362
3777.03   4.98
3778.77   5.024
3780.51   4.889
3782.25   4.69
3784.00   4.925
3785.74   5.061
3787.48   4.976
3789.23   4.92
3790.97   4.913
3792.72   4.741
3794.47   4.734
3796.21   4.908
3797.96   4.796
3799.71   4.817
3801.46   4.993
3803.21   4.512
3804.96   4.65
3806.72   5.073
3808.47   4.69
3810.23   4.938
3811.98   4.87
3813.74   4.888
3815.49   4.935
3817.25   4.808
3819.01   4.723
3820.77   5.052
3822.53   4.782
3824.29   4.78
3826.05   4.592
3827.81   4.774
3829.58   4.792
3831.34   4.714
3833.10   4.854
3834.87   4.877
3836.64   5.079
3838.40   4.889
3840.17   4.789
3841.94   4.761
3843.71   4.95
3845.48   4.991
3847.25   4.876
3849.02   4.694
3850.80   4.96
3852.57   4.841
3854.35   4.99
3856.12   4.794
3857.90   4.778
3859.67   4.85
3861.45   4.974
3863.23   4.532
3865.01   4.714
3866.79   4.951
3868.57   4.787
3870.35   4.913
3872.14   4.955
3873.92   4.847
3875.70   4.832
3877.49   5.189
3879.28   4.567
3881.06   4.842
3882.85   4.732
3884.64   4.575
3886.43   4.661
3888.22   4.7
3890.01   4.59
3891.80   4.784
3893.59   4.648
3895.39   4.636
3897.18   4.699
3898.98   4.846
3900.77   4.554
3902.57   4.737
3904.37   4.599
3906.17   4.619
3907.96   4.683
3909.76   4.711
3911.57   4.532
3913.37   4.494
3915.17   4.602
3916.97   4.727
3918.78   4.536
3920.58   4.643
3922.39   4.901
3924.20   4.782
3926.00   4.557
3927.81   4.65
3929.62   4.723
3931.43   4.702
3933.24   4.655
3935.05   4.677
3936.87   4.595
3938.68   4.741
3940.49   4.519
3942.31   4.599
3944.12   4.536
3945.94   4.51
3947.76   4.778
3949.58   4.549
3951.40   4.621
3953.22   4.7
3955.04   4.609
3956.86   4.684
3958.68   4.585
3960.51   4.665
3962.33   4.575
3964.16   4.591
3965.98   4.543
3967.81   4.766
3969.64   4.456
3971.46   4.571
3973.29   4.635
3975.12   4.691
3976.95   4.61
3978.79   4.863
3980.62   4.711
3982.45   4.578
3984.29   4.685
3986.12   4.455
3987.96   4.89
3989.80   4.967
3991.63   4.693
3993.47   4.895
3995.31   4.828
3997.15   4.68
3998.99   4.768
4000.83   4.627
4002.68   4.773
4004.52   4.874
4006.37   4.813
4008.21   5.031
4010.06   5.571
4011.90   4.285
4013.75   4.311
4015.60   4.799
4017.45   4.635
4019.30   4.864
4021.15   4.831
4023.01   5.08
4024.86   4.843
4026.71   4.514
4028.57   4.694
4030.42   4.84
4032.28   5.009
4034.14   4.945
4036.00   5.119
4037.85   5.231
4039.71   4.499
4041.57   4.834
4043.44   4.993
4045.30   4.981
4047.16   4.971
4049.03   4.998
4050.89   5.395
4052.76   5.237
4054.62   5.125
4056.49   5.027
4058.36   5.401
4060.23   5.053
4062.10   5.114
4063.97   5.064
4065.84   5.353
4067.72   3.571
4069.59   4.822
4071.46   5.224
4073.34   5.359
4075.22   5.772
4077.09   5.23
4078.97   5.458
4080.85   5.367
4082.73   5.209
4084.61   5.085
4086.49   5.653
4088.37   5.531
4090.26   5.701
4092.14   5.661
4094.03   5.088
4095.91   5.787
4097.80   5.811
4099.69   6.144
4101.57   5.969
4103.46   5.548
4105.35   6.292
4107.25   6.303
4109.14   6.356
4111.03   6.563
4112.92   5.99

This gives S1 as 1.1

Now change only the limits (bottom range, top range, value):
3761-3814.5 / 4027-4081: 1.18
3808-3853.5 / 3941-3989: 1.02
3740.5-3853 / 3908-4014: 1.04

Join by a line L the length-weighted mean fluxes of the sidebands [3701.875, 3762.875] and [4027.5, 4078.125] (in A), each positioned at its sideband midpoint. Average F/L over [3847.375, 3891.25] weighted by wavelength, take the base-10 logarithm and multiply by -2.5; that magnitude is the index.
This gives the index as 0.05 mag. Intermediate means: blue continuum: 5.07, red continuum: 5.03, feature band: 4.8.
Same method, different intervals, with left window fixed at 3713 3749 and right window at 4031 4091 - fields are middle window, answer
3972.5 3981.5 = 0.09 mag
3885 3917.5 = 0.10 mag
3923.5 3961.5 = 0.11 mag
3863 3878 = 0.05 mag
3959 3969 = 0.11 mag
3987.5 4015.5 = 0.07 mag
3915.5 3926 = 0.09 mag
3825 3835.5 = 0.08 mag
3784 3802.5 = 0.05 mag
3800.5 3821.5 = 0.06 mag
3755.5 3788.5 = 0.02 mag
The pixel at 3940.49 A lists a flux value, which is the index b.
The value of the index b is 4.519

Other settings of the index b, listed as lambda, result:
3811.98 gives 4.87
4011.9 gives 4.285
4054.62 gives 5.125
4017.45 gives 4.635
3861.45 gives 4.974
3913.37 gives 4.494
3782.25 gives 4.69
